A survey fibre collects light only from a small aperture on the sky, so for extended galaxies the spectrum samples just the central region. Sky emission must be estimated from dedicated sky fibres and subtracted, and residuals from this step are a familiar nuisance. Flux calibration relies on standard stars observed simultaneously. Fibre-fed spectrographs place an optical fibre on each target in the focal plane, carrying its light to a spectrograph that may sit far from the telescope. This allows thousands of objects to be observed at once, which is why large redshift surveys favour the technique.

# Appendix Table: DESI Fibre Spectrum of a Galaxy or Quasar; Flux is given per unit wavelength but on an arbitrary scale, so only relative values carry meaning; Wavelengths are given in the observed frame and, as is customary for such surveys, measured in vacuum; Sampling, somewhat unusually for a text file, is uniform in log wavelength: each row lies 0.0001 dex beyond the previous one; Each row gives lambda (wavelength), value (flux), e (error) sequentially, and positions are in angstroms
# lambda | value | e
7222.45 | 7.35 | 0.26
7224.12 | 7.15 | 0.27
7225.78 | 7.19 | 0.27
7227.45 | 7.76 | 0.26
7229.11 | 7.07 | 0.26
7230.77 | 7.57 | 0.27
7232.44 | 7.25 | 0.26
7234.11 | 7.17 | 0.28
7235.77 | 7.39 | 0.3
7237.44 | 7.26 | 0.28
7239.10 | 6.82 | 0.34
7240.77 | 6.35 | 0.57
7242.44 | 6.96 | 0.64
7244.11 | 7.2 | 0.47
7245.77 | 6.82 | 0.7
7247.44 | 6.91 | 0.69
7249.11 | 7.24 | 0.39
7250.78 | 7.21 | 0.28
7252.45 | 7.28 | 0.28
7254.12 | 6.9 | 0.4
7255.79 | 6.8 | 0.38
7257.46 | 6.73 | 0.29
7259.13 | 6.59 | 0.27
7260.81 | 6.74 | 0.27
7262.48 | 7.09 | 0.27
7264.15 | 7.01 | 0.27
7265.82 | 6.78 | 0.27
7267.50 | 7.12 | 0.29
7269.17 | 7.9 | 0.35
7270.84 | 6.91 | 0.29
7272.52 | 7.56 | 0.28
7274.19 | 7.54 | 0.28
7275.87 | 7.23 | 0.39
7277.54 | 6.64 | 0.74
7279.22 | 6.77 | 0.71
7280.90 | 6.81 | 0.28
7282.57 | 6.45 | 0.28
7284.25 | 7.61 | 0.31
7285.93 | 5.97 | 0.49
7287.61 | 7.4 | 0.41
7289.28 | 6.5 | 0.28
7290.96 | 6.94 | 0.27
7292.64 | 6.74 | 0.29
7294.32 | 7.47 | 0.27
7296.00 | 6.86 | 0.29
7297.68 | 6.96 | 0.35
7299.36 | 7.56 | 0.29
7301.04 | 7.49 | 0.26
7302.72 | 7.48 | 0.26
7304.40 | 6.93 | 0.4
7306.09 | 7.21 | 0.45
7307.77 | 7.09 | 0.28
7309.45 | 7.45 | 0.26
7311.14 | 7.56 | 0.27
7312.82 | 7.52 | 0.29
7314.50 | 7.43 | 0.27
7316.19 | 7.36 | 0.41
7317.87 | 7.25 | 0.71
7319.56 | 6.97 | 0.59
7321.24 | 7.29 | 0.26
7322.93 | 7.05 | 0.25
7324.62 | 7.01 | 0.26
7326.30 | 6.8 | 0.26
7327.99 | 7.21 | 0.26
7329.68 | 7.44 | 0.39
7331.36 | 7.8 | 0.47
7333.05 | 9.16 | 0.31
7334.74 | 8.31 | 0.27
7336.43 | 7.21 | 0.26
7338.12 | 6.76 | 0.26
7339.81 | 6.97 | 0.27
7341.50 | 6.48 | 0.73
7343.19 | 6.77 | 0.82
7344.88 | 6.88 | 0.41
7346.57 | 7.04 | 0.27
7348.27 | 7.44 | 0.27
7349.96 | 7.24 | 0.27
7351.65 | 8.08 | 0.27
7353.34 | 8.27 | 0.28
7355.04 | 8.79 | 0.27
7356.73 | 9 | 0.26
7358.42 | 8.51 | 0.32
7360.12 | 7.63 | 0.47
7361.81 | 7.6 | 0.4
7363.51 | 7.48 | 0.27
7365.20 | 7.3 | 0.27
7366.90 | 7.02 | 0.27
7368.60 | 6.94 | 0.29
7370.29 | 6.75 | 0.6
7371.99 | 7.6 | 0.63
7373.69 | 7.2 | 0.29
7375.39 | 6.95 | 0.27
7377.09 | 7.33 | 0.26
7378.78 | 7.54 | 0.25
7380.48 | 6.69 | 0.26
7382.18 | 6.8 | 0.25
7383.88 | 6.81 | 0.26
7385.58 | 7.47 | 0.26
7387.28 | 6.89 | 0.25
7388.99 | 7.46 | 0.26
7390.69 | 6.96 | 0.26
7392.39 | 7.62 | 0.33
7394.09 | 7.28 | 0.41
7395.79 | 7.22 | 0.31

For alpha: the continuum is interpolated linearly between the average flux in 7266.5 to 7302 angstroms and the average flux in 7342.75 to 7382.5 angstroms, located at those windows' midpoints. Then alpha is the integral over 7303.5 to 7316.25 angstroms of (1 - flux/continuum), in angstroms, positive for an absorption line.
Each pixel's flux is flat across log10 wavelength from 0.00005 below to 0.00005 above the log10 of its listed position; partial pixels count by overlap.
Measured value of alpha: -0.2 angstroms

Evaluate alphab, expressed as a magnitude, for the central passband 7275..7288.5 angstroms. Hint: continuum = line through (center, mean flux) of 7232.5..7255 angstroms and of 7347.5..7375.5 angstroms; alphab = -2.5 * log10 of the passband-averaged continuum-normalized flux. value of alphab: 0.059 mag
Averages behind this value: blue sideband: 7.05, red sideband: 7.65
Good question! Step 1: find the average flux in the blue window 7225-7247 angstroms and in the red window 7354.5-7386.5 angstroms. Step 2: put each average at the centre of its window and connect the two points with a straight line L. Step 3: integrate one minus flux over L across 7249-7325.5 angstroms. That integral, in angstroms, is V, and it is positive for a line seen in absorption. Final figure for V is 1.6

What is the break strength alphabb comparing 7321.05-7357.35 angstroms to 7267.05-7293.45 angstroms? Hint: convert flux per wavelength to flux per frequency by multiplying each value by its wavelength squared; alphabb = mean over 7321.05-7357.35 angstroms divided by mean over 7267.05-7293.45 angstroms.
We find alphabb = 1.1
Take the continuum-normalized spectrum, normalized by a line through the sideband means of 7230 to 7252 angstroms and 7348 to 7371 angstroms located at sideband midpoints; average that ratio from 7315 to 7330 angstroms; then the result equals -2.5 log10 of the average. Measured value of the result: 0.06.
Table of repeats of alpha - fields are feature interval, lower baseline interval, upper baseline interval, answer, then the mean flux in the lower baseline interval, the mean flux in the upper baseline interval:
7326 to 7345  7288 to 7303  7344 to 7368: 0.4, 7.11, 7.72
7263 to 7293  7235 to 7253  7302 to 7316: 0.8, 7.04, 7.33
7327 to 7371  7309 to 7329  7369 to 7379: -2.0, 7.24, 7.2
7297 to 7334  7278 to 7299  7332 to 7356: -0.9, 6.88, 7.54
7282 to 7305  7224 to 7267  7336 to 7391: 0.4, 7.05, 7.33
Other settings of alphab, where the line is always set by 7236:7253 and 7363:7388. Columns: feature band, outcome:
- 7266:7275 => -0.05 mag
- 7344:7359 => -0.12 mag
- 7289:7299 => 0.01 mag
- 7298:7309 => -0.03 mag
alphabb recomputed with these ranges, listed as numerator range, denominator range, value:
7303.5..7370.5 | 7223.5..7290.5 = 1.08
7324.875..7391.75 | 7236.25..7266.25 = 1.10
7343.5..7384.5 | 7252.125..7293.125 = 1.10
